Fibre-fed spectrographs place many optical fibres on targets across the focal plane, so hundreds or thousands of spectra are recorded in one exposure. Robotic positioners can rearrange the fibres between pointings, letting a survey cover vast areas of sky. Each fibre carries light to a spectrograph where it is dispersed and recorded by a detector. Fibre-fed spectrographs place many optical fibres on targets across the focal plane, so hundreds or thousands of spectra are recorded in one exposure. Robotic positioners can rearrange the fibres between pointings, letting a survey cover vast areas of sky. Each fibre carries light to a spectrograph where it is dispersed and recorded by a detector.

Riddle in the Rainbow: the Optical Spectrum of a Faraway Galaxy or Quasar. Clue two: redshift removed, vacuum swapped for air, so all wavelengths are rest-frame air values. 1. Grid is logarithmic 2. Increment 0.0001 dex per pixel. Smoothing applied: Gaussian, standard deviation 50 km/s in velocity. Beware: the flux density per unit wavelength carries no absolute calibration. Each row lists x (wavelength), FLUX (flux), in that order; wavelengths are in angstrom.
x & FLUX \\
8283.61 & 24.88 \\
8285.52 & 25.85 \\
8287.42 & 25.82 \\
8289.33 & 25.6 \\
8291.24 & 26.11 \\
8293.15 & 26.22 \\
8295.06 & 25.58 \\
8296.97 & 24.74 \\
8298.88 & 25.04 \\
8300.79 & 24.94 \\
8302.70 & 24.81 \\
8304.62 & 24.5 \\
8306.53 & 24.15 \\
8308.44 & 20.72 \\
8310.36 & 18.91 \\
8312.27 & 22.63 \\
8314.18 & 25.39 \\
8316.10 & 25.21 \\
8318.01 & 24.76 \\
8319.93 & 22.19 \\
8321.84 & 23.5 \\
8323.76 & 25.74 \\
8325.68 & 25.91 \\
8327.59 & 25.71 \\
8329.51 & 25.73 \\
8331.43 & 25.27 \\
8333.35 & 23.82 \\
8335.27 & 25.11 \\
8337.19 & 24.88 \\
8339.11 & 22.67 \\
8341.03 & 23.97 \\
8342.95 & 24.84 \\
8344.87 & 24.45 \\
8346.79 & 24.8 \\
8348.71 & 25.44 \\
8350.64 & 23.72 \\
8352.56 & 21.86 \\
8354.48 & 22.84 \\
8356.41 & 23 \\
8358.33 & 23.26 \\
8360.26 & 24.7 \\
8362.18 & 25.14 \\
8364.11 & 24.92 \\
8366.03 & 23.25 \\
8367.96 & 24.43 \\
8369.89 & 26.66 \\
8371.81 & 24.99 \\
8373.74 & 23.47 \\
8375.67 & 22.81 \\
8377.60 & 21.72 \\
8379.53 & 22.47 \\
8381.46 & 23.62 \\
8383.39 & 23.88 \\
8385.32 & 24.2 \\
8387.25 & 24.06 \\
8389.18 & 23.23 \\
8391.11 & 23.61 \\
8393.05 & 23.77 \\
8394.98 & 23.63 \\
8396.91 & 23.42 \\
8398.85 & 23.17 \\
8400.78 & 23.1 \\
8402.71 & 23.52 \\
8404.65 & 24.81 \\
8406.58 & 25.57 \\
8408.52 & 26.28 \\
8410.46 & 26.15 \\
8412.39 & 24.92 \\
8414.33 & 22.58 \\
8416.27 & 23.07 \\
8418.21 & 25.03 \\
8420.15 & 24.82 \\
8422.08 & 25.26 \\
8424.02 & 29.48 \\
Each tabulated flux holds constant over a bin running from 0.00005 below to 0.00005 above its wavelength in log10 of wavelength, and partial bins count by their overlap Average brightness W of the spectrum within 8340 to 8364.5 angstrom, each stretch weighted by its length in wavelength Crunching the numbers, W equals 24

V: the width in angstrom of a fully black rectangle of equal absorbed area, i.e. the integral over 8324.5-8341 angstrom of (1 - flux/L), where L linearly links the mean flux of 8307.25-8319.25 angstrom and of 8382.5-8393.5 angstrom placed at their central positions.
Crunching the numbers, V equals -1.2 angstrom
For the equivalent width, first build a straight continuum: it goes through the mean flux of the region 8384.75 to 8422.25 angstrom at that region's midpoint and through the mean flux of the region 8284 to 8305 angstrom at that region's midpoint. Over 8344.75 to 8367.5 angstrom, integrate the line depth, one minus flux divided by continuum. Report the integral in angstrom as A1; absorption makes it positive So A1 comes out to 0.7 angstrom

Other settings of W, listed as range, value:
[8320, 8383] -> 24.2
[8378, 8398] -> 23.5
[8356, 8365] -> 24.3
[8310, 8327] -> 24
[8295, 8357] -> 24.1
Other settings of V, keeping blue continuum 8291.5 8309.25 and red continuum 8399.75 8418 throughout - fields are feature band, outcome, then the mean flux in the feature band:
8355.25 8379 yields 0.52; 24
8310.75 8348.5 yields 0.13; 24.5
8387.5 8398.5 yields 0.42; 23.5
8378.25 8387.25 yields 0.36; 23.5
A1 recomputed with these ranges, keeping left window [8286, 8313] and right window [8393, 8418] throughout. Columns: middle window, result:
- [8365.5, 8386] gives 0.38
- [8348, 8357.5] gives 0.37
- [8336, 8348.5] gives -0.05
